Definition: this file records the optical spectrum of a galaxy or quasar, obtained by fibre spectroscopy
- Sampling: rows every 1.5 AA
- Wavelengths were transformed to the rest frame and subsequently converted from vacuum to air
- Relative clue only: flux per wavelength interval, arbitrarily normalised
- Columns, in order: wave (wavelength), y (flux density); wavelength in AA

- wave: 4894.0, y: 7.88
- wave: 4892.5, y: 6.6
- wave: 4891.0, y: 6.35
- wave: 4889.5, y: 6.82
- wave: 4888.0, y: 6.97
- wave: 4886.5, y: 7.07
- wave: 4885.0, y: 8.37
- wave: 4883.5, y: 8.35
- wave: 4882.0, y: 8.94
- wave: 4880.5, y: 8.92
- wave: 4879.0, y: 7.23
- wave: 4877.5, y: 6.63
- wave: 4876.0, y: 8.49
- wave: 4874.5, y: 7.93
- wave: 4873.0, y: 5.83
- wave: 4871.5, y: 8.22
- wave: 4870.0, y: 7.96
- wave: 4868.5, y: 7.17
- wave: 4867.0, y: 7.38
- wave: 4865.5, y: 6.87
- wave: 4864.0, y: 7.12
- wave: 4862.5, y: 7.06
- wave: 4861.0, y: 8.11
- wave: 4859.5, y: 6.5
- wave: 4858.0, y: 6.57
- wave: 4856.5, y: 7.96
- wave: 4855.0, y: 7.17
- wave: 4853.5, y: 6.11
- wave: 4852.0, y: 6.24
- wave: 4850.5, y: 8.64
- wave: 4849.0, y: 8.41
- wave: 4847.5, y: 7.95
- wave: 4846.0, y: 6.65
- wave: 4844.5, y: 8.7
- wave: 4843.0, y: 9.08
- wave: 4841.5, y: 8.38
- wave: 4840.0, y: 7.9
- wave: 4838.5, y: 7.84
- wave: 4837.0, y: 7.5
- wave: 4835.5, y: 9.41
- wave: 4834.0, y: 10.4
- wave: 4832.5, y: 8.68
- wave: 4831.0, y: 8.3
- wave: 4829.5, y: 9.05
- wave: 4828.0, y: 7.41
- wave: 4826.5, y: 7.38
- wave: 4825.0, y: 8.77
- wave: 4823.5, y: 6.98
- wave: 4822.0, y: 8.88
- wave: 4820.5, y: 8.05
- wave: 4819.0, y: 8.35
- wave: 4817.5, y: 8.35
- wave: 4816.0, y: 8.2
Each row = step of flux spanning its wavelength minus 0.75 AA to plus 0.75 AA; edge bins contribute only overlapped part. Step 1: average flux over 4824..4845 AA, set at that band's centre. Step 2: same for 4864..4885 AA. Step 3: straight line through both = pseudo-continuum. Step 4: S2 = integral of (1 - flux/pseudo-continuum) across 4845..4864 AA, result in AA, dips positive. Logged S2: 1.8 AA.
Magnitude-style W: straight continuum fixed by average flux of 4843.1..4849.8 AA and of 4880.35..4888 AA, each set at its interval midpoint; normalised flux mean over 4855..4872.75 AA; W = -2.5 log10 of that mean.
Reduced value 0.11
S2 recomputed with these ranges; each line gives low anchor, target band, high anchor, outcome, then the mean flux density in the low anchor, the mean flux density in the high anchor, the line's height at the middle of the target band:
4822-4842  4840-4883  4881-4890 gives 2.42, 8.33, 7.81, 8.04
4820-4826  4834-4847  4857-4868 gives -1.04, 8.14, 7.11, 7.68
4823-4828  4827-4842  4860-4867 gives -1.72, 7.7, 7.27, 7.6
